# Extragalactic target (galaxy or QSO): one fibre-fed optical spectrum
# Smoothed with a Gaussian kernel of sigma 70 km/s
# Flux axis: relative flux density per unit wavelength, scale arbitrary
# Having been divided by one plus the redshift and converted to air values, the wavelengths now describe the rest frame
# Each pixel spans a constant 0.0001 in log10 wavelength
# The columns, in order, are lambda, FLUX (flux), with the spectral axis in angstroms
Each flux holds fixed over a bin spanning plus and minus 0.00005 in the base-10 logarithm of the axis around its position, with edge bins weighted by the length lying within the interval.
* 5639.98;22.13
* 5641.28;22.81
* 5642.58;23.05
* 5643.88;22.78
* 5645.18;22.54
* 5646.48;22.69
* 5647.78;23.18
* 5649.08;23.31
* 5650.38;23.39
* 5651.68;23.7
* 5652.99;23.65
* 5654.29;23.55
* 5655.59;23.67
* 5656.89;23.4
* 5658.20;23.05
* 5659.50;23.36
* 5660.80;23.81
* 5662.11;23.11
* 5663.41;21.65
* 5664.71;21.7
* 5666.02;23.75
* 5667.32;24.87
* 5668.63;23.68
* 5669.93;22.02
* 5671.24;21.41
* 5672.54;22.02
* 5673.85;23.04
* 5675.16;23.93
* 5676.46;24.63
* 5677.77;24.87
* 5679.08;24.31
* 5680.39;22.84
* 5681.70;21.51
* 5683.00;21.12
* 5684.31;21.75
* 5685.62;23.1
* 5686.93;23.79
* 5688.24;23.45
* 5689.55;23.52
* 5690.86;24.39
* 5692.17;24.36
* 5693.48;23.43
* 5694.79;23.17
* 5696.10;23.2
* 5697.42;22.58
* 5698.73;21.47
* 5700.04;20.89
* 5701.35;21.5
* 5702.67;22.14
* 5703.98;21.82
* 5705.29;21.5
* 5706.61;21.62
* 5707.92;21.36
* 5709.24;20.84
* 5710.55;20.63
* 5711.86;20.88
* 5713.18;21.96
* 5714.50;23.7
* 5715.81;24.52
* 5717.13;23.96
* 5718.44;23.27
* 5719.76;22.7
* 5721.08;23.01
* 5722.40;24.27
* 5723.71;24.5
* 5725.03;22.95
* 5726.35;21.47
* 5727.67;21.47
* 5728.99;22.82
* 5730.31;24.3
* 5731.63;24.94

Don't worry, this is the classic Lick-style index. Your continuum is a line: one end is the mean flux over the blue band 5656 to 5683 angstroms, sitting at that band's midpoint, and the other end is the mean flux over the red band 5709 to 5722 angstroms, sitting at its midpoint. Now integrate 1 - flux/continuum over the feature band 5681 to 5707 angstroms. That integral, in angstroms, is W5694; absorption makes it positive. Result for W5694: 0.4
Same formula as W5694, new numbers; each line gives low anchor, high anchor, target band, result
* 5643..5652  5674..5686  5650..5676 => -0.1 angstroms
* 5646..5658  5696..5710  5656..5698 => -1.2 angstroms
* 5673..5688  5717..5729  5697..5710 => 0.9 angstroms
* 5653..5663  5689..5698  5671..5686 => 0.4 angstroms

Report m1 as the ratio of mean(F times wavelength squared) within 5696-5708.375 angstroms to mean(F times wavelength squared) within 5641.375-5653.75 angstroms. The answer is 0.96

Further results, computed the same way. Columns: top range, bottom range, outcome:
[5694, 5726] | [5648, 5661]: 0.97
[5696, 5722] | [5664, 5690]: 0.97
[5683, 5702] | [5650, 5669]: 0.99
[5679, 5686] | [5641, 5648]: 0.99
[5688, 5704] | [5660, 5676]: 1.00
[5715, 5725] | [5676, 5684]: 1.04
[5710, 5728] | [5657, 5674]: 1.02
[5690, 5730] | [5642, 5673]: 1.00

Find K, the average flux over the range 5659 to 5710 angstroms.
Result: 22.7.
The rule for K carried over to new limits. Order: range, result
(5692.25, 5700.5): 22.6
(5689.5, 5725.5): 22.6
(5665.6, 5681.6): 23.4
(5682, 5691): 22.9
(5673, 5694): 23.4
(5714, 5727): 23.4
